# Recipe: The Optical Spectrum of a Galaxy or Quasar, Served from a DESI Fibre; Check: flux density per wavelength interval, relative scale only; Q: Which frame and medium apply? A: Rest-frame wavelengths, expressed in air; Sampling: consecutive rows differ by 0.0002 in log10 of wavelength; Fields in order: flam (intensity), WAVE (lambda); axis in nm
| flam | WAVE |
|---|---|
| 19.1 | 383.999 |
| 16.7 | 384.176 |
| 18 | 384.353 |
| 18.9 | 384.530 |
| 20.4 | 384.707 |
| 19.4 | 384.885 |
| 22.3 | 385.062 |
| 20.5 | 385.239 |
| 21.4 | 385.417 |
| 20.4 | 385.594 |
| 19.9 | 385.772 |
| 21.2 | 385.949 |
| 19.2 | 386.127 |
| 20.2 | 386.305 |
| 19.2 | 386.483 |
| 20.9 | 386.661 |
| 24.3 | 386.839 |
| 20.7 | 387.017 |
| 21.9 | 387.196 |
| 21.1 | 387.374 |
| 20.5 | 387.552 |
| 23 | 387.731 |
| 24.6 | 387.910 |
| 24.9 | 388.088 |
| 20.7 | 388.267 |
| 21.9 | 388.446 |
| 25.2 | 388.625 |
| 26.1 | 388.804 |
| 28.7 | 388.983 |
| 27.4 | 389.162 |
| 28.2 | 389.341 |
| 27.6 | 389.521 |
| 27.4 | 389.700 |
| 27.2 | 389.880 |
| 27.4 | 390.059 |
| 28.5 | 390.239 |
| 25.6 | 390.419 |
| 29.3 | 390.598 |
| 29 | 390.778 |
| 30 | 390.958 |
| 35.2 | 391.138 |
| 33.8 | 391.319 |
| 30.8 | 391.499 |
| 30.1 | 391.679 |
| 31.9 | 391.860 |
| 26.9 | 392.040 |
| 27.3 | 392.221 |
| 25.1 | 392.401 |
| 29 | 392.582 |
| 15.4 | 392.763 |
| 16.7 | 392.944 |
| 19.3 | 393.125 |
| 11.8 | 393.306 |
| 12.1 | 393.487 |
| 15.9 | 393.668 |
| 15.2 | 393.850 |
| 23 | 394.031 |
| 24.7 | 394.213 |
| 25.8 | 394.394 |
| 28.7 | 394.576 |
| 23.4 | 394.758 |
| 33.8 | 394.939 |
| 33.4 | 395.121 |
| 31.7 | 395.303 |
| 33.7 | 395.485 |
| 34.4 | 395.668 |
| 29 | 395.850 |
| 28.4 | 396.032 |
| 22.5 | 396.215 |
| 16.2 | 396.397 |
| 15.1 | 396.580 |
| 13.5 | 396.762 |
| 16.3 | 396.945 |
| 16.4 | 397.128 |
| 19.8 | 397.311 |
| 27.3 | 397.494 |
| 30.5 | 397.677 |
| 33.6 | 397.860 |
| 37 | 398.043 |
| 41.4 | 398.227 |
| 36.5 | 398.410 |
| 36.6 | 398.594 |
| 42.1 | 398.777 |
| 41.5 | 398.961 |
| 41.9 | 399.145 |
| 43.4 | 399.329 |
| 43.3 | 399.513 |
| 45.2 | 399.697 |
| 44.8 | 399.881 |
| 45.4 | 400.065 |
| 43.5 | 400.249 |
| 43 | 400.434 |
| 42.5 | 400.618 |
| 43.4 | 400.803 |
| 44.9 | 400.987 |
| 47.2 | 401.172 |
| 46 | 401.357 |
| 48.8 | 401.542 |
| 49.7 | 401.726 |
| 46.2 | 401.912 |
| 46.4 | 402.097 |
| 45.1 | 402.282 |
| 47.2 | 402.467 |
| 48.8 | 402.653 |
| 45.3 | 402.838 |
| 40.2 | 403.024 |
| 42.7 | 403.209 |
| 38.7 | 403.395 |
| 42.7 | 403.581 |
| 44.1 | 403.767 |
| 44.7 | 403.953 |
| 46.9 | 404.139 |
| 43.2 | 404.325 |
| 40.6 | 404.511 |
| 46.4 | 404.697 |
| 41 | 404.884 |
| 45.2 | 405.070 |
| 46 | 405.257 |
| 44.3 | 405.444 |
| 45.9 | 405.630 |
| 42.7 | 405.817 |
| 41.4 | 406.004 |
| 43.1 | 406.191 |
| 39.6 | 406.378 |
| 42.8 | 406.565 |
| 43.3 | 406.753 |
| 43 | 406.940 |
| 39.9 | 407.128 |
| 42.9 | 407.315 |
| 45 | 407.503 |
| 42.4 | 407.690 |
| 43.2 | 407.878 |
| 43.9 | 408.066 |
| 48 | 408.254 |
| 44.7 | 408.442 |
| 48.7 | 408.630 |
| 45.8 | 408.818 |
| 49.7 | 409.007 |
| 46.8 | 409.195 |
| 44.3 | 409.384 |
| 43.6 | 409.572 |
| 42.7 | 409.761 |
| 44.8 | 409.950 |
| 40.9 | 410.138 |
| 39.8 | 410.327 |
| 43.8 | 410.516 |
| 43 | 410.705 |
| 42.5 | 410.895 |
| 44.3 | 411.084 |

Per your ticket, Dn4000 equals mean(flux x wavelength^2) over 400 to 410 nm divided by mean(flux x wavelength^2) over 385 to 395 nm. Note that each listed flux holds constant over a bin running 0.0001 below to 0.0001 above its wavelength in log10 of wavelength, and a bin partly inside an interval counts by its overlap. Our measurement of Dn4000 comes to 2.0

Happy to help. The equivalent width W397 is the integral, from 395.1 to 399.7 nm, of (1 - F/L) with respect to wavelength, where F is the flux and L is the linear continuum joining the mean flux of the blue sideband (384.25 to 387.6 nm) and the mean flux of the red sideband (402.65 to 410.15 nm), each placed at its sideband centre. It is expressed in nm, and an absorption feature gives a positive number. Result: 0.40 nm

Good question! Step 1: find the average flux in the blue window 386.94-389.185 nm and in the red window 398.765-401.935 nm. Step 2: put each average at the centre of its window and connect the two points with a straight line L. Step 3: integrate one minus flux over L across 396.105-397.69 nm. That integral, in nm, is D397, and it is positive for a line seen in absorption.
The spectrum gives 0.80 nm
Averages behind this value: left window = 23.5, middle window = 19.3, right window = 44.6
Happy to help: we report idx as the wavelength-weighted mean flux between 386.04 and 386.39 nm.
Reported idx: 19.7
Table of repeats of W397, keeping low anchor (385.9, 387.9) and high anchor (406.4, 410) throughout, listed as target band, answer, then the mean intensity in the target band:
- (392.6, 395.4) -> 0.66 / 22.3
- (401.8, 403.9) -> -0.32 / 44.3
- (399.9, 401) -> -0.24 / 43.8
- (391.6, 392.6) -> -0.05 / 28.3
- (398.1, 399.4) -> -0.24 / 40.3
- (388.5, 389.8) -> -0.19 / 27.1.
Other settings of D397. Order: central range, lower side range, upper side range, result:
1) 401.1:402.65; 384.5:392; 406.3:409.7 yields -0.36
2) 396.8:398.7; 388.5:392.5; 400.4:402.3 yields 0.53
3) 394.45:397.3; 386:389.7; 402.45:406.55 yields 0.69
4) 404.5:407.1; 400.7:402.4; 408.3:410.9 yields 0.12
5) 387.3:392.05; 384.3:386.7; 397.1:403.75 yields -0.18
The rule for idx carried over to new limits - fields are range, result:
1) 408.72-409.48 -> 46.7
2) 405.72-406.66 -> 41.9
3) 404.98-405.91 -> 44.8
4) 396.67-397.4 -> 16.5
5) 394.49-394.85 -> 26.1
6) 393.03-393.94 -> 14.9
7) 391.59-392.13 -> 29.6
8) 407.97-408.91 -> 46.2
